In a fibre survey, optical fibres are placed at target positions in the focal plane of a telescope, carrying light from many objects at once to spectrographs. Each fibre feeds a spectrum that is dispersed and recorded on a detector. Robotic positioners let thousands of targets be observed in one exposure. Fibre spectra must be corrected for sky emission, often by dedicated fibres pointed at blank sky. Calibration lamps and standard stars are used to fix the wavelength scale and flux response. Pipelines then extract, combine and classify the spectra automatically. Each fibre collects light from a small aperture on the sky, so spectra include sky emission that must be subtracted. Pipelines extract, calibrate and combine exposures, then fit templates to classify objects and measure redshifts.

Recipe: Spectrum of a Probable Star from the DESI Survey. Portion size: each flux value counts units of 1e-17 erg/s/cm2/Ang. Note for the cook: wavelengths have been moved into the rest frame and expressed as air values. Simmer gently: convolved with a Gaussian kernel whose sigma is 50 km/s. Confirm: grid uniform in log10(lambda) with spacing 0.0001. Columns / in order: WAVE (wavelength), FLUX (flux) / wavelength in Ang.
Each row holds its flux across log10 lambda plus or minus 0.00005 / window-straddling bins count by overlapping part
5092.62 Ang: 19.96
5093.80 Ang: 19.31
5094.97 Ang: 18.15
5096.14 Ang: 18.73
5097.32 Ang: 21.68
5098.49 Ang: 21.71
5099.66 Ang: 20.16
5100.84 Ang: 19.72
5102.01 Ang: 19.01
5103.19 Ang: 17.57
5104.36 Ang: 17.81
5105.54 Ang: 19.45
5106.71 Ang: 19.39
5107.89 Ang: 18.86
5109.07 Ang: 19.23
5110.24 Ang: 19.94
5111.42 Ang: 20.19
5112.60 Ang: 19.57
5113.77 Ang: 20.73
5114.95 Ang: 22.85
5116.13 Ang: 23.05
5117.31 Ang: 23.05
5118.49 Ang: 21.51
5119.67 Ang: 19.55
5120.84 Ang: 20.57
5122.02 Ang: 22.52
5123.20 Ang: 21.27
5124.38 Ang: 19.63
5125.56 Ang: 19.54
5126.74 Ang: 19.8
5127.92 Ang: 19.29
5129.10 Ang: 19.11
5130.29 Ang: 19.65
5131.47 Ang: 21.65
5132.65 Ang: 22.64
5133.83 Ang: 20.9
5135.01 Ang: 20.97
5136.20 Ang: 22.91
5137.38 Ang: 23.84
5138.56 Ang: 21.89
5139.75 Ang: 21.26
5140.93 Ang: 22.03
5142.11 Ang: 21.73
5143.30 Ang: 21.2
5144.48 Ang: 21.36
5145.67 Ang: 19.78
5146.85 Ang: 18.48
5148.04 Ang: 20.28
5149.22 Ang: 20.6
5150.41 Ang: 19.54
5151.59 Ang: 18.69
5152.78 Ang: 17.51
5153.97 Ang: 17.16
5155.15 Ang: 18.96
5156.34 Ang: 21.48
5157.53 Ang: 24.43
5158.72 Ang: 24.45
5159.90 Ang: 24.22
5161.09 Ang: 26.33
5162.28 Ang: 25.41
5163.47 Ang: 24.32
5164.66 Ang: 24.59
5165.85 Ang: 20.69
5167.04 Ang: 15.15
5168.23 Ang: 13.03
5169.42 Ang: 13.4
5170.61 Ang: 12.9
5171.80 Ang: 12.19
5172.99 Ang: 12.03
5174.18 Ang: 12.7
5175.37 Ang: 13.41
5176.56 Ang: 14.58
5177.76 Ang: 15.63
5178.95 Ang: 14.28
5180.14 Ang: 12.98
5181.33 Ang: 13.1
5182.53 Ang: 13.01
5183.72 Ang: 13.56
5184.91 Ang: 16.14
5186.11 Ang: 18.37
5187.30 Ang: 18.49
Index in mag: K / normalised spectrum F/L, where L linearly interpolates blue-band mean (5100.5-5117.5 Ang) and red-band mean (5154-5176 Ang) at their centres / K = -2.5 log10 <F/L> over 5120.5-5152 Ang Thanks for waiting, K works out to -0.08 mag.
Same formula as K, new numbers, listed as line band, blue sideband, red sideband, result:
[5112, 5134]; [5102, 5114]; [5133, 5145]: -0.022 mag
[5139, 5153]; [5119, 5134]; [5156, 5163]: 0.127 mag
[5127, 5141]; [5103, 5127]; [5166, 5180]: -0.172 mag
